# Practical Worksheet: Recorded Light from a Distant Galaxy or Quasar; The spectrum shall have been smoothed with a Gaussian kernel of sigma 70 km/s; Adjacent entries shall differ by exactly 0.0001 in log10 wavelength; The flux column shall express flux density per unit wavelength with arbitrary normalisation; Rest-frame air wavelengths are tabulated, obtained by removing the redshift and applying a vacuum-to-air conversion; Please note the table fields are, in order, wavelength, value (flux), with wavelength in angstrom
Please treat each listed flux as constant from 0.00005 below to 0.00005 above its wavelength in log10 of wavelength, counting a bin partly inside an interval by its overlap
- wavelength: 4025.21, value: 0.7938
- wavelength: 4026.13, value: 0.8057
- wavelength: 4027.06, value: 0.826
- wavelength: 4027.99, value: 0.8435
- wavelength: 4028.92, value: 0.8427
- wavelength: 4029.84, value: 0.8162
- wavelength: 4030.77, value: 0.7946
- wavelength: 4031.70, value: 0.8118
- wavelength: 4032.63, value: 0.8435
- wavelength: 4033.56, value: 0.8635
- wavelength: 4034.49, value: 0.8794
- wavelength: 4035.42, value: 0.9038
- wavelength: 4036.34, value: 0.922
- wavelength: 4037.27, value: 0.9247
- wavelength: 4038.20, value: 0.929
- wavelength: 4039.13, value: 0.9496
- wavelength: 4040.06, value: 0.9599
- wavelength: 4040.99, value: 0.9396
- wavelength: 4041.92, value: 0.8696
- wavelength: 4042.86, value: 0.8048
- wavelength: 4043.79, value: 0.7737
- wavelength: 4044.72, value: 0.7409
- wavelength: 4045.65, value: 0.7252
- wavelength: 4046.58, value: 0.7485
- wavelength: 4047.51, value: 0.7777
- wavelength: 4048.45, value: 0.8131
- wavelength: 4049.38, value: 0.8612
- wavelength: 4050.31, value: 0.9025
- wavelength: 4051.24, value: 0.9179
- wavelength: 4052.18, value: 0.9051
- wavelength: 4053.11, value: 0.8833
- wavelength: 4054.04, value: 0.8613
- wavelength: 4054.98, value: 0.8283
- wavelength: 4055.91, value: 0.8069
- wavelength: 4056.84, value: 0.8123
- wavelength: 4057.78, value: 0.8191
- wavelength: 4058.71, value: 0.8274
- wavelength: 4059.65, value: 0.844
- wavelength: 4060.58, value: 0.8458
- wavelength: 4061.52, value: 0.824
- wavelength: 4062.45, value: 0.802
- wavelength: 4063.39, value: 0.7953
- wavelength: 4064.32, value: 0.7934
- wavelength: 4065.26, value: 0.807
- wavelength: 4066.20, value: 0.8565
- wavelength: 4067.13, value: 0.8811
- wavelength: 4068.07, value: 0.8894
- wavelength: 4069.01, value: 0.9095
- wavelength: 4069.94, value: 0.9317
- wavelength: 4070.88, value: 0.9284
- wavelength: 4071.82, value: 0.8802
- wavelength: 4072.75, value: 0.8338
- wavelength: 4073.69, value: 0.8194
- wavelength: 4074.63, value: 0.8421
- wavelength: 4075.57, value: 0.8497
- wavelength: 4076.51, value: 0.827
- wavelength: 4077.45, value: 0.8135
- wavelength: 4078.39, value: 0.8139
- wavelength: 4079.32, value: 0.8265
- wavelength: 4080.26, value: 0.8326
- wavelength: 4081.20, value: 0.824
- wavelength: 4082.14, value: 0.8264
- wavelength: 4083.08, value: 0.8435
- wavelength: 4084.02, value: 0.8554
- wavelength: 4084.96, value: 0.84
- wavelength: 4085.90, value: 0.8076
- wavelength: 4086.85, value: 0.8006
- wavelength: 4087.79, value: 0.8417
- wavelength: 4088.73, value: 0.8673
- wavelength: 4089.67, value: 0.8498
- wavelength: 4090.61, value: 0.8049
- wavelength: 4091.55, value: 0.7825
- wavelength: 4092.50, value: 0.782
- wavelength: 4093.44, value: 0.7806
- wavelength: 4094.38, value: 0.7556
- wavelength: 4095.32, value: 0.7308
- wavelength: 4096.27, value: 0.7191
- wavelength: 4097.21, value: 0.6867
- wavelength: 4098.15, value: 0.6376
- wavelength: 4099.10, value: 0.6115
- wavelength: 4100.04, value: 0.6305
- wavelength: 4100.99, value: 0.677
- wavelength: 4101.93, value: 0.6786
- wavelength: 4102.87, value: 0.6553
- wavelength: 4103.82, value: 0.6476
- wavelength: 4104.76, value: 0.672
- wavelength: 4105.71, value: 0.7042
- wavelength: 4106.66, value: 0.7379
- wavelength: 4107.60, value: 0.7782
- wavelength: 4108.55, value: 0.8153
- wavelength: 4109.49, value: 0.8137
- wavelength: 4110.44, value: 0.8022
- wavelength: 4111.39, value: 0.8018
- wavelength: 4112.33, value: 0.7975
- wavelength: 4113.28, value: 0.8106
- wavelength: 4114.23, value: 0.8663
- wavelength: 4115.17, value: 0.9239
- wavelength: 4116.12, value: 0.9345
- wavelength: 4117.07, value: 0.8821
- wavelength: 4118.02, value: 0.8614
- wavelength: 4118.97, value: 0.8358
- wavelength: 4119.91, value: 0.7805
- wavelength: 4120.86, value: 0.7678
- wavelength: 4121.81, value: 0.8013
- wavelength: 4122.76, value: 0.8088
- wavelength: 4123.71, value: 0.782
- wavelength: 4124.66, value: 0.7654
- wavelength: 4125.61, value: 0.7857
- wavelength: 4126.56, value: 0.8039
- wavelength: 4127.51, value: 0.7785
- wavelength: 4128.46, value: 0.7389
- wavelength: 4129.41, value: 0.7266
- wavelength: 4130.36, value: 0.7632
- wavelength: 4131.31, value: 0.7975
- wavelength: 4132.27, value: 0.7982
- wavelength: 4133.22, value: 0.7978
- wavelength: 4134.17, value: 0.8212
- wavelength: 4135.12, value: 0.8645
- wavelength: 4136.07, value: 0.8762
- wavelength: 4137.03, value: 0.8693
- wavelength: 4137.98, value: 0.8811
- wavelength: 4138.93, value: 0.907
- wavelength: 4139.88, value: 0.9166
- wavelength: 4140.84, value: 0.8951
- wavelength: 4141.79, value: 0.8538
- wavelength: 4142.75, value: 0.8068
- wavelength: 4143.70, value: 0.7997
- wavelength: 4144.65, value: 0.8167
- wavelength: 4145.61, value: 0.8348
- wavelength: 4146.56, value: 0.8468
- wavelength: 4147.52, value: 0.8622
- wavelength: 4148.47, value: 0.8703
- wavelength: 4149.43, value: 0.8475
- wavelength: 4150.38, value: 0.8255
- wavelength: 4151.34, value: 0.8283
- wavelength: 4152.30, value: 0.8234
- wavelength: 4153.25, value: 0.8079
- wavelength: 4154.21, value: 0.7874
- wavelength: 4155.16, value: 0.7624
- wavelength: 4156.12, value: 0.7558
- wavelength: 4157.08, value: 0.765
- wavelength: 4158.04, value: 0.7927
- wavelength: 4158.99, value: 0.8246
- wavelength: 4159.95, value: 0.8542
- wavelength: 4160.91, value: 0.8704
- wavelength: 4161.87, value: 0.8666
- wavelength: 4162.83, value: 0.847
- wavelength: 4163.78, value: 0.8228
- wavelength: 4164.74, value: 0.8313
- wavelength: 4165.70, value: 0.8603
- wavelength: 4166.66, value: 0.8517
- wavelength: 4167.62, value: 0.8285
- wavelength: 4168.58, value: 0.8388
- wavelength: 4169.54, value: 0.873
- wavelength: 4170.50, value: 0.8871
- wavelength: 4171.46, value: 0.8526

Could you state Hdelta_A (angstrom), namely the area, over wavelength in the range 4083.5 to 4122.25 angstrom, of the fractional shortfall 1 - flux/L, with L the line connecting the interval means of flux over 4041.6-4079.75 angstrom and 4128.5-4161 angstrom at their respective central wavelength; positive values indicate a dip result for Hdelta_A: 2.6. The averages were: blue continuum 0.836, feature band 0.776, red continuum 0.826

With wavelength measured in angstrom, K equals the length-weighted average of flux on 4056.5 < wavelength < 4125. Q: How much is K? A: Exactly 0.802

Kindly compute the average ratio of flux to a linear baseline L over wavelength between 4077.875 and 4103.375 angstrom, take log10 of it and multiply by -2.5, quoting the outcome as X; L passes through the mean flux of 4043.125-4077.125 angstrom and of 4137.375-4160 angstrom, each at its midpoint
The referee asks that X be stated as 0.090 mag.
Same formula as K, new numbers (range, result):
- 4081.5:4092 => 0.829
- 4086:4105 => 0.733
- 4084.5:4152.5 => 0.797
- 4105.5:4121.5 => 0.82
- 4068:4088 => 0.846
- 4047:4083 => 0.845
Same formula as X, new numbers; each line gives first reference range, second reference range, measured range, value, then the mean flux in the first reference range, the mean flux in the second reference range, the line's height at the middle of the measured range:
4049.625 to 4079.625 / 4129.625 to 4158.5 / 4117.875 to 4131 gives 0.066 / 0.85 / 0.828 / 0.833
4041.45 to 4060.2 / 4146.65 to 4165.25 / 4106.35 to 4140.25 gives 0.007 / 0.826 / 0.824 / 0.825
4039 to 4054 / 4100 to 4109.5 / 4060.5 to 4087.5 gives -0.081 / 0.846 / 0.709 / 0.781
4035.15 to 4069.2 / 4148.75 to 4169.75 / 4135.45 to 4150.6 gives -0.037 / 0.849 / 0.825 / 0.829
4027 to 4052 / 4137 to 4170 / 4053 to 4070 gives 0.012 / 0.852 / 0.838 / 0.849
